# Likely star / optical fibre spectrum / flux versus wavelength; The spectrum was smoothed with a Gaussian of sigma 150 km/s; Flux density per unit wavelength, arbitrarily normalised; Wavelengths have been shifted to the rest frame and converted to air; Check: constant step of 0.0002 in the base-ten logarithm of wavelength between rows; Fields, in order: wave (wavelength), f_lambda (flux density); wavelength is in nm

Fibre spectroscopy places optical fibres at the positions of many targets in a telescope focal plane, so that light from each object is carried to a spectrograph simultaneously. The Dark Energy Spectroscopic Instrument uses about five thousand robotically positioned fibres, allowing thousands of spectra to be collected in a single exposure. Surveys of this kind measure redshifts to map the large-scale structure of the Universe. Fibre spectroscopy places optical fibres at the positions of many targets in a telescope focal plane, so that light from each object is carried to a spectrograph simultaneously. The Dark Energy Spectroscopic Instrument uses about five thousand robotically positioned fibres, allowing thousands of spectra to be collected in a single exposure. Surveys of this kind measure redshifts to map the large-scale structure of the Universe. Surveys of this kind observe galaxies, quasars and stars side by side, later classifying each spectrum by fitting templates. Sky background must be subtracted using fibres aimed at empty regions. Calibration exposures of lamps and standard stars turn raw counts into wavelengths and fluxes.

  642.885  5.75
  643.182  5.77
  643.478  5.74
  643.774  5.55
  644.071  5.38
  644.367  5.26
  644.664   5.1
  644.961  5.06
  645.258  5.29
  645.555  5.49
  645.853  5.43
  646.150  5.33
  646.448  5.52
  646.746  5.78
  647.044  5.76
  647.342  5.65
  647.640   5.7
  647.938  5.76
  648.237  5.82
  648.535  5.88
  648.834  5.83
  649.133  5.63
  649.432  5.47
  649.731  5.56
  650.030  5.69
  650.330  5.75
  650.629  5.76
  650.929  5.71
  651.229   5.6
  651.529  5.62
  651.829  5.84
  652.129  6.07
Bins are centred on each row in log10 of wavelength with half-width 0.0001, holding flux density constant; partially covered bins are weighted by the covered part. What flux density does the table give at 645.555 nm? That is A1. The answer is 5.49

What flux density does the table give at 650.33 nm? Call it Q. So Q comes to 5.75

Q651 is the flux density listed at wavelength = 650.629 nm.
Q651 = 5.76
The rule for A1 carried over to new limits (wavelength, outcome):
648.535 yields 5.88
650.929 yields 5.71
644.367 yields 5.26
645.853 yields 5.43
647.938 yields 5.76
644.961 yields 5.06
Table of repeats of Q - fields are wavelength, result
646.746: 5.78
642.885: 5.75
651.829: 5.84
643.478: 5.74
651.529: 5.62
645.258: 5.29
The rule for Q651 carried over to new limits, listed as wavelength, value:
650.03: 5.69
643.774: 5.55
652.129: 6.07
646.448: 5.52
